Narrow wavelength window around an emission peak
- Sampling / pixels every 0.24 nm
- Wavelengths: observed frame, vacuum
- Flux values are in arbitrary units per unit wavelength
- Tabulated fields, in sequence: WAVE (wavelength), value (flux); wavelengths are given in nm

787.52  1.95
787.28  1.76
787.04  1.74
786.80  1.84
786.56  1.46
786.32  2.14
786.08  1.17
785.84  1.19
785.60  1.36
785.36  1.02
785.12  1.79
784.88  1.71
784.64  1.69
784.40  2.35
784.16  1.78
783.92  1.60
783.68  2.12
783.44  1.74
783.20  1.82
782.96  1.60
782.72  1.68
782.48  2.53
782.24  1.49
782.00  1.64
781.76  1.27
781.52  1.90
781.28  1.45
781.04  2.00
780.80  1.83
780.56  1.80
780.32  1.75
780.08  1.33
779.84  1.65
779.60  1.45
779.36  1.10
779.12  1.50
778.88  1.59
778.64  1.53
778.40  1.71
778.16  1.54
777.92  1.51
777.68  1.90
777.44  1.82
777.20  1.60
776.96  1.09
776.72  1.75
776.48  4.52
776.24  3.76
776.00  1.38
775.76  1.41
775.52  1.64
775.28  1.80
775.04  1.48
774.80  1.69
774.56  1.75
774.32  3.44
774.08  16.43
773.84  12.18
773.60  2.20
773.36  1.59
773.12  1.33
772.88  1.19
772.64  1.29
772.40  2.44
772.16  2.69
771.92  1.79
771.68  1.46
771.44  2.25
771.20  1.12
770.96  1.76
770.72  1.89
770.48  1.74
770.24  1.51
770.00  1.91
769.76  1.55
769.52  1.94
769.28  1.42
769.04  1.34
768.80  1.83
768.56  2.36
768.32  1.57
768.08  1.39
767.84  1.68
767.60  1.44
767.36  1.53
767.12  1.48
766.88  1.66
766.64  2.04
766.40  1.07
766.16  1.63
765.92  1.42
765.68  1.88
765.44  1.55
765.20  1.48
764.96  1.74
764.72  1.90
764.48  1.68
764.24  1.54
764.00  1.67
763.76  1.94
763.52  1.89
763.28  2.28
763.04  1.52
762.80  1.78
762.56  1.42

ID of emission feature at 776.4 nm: [N II]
